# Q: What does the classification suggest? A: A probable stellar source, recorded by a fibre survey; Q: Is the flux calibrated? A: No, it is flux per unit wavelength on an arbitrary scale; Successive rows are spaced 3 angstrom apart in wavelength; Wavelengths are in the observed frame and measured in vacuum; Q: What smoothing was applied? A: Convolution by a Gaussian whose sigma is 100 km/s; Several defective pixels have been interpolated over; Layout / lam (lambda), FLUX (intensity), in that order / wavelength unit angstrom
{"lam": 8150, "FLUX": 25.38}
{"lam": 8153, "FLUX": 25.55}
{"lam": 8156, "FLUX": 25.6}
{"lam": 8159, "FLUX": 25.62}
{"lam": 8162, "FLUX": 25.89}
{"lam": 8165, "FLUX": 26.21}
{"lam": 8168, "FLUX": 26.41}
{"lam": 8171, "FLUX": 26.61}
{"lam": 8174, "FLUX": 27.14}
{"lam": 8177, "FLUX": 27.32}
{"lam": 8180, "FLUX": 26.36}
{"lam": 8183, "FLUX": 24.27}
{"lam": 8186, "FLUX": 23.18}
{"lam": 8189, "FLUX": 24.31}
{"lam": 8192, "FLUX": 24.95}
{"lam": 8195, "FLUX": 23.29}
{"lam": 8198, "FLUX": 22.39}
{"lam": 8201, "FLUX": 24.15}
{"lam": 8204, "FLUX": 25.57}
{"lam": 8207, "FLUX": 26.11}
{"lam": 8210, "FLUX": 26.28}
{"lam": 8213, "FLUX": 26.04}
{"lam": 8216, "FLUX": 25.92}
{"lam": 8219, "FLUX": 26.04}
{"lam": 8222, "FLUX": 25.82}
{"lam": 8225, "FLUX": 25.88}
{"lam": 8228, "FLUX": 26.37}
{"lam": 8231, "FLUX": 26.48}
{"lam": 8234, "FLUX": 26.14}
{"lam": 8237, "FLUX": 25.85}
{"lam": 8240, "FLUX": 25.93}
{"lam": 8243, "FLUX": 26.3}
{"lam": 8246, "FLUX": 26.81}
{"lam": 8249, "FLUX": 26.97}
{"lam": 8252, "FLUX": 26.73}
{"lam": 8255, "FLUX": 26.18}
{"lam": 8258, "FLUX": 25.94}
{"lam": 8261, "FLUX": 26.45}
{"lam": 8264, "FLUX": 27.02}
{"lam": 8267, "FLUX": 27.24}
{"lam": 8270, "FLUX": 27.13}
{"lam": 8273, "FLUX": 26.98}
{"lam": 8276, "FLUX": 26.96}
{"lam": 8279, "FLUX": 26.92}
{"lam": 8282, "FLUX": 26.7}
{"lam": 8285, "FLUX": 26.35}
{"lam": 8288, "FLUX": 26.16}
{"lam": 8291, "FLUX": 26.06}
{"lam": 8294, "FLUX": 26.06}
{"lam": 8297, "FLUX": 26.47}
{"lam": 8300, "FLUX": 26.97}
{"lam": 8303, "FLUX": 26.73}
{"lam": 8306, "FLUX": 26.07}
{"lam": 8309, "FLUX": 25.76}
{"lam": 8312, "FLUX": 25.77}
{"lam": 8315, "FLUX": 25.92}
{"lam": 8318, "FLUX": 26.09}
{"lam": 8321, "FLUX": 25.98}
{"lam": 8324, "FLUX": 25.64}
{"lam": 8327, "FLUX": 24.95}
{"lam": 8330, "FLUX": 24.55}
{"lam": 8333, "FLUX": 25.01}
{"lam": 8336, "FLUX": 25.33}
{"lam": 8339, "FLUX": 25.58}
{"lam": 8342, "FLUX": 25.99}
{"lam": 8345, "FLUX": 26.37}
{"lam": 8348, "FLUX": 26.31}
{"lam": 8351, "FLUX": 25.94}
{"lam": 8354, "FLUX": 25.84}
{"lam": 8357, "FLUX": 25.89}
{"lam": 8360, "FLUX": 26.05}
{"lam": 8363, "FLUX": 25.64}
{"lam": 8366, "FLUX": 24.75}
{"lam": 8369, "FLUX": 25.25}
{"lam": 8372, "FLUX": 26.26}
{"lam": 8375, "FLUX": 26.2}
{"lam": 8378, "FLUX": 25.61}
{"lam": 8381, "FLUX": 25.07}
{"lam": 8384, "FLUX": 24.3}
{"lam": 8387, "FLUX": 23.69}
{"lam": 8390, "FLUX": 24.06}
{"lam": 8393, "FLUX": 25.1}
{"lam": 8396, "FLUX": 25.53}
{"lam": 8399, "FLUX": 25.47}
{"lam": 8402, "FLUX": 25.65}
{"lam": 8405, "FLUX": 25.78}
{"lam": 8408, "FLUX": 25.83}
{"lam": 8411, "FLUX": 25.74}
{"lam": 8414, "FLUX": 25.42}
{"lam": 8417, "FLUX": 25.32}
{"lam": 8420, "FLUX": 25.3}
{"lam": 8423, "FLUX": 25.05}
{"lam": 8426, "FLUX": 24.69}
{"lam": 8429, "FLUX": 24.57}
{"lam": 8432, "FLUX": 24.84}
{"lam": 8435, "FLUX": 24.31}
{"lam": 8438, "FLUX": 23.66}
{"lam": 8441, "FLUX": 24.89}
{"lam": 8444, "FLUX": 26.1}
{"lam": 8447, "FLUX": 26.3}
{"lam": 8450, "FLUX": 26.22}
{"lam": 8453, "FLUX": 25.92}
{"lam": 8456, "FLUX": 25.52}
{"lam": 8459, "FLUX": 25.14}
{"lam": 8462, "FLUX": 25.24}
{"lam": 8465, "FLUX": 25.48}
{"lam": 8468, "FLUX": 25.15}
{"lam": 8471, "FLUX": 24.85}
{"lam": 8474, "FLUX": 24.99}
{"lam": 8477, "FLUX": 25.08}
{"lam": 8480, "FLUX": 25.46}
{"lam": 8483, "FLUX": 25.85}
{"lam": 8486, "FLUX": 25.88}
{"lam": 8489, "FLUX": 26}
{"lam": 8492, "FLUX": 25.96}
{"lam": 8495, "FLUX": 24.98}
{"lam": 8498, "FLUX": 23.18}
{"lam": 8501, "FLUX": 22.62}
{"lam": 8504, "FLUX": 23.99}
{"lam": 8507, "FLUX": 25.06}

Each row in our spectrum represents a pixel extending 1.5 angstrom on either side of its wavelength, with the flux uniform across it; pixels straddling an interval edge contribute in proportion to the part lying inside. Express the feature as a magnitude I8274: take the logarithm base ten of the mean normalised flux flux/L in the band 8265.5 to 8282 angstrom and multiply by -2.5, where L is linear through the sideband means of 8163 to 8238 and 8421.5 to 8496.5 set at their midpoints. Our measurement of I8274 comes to -0.06 mag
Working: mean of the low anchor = 25.6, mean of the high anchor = 25.3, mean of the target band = 27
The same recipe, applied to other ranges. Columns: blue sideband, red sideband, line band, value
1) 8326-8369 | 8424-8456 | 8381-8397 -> 0.037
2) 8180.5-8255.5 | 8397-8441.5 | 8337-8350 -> -0.032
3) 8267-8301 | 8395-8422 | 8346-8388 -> 0.017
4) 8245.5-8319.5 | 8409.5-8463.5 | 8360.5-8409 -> 0.016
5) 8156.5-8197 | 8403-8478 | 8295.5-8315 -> -0.038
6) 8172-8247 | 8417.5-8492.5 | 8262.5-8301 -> -0.051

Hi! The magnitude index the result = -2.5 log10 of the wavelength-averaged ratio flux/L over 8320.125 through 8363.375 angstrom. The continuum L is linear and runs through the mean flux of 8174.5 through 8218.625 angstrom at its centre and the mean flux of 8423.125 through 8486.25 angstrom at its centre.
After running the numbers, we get -0.02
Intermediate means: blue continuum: 25.1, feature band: 25.7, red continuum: 25.2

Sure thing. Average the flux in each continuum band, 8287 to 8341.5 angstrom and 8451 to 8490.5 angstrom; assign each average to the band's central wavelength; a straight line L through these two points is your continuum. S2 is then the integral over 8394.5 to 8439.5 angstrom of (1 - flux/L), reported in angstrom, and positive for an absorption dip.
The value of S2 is 0.8 angstrom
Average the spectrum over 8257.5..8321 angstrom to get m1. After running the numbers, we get 26.5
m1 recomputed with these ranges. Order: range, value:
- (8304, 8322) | 26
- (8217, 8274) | 26.4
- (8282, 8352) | 25.9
